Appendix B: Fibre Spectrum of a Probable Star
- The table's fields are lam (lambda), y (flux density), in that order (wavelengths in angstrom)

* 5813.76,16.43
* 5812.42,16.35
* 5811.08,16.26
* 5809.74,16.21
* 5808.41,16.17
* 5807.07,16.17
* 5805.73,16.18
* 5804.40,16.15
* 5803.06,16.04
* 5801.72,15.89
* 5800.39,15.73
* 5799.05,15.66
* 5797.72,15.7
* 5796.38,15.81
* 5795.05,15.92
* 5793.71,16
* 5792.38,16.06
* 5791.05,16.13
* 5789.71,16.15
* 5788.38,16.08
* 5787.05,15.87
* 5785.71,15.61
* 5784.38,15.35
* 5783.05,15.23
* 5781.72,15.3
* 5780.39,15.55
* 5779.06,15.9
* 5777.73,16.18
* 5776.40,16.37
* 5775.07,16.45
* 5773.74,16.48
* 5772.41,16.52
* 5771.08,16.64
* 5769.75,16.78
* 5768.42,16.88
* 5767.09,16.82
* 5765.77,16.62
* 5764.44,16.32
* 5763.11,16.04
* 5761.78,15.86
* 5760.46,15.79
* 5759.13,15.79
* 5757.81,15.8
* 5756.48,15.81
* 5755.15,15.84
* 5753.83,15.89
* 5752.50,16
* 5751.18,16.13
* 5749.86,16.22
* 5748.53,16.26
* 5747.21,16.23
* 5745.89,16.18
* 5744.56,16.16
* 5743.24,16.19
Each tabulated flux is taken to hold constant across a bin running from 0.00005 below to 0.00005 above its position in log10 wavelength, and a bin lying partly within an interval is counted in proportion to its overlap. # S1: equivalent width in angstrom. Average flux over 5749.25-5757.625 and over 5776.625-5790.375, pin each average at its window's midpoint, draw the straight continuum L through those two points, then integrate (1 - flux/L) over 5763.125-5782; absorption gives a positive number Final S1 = -0.6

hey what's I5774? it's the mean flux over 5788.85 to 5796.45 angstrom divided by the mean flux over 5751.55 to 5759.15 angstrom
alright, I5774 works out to 1.0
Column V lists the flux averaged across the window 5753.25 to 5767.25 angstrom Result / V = 16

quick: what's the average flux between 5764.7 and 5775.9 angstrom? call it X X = 16.6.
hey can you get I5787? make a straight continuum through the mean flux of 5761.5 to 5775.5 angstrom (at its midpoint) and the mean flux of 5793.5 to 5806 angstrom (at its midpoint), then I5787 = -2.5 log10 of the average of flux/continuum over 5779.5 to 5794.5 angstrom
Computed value 0.03 mag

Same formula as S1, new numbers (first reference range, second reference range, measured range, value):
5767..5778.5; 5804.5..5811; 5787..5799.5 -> 0.3 angstrom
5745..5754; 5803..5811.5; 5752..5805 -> 0.4 angstrom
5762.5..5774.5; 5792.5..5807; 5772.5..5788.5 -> 0.4 angstrom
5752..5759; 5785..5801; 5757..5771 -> -0.4 angstrom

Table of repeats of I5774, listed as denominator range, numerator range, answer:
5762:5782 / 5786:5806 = 0.98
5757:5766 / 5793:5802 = 0.99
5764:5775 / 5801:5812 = 0.97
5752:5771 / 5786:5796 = 0.99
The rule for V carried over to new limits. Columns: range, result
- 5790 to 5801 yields 15.9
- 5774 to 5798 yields 15.9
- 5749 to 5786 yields 16.1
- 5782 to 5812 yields 15.9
